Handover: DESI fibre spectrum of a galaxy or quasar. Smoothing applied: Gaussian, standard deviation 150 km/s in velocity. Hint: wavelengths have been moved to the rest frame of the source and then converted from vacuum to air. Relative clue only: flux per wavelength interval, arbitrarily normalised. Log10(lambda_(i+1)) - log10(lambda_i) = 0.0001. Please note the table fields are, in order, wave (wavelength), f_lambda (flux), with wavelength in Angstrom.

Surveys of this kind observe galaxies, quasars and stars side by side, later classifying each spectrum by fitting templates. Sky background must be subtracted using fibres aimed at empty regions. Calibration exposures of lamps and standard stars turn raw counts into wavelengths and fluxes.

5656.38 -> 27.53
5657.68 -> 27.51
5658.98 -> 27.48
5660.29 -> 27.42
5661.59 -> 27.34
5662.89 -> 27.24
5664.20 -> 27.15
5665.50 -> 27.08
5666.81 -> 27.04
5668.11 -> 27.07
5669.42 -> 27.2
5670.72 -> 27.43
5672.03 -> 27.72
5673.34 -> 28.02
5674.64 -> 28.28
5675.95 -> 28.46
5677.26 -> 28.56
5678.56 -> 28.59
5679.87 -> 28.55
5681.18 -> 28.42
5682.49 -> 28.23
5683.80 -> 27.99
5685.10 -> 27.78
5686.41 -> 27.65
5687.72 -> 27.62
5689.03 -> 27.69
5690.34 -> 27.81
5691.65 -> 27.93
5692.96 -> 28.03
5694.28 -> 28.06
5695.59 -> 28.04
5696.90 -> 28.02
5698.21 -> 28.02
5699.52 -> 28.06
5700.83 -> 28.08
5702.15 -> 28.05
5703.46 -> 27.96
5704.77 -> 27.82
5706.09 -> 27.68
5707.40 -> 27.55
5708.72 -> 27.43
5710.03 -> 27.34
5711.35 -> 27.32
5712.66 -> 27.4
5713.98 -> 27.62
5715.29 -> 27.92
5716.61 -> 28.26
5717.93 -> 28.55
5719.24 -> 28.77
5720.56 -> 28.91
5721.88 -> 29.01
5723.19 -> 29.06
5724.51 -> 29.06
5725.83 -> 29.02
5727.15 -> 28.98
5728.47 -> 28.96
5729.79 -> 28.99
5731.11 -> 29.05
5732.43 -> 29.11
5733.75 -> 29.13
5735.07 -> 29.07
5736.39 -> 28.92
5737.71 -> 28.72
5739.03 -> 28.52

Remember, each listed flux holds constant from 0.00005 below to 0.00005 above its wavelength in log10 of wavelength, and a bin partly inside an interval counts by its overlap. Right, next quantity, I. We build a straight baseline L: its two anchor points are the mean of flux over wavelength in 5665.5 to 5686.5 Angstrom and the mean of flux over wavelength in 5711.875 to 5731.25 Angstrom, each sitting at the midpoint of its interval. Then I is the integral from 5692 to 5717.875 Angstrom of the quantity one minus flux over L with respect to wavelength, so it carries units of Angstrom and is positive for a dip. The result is 0.5 Angstrom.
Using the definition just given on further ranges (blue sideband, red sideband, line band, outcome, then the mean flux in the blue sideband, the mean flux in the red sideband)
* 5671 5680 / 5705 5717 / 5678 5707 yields -0.1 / 28.3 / 27.6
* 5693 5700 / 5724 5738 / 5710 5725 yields 0.2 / 28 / 29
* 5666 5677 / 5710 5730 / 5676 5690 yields -0.1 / 27.7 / 28.5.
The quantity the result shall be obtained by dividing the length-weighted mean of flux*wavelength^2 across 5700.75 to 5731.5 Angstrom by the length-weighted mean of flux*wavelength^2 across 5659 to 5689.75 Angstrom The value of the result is 1.0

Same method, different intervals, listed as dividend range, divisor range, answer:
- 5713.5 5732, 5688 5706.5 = 1.04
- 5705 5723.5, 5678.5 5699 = 1.01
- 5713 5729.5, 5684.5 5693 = 1.04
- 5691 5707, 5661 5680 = 1.02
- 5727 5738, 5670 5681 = 1.05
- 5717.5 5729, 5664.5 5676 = 1.07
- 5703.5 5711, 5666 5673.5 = 1.02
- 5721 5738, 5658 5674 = 1.08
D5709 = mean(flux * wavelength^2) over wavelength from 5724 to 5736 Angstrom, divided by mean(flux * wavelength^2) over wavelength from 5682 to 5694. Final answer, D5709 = 1.1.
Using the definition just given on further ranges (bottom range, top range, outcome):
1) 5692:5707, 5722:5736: 1.05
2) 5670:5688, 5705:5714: 0.99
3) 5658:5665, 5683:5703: 1.03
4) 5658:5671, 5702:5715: 1.03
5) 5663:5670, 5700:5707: 1.04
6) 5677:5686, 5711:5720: 1.00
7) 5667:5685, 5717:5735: 1.05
